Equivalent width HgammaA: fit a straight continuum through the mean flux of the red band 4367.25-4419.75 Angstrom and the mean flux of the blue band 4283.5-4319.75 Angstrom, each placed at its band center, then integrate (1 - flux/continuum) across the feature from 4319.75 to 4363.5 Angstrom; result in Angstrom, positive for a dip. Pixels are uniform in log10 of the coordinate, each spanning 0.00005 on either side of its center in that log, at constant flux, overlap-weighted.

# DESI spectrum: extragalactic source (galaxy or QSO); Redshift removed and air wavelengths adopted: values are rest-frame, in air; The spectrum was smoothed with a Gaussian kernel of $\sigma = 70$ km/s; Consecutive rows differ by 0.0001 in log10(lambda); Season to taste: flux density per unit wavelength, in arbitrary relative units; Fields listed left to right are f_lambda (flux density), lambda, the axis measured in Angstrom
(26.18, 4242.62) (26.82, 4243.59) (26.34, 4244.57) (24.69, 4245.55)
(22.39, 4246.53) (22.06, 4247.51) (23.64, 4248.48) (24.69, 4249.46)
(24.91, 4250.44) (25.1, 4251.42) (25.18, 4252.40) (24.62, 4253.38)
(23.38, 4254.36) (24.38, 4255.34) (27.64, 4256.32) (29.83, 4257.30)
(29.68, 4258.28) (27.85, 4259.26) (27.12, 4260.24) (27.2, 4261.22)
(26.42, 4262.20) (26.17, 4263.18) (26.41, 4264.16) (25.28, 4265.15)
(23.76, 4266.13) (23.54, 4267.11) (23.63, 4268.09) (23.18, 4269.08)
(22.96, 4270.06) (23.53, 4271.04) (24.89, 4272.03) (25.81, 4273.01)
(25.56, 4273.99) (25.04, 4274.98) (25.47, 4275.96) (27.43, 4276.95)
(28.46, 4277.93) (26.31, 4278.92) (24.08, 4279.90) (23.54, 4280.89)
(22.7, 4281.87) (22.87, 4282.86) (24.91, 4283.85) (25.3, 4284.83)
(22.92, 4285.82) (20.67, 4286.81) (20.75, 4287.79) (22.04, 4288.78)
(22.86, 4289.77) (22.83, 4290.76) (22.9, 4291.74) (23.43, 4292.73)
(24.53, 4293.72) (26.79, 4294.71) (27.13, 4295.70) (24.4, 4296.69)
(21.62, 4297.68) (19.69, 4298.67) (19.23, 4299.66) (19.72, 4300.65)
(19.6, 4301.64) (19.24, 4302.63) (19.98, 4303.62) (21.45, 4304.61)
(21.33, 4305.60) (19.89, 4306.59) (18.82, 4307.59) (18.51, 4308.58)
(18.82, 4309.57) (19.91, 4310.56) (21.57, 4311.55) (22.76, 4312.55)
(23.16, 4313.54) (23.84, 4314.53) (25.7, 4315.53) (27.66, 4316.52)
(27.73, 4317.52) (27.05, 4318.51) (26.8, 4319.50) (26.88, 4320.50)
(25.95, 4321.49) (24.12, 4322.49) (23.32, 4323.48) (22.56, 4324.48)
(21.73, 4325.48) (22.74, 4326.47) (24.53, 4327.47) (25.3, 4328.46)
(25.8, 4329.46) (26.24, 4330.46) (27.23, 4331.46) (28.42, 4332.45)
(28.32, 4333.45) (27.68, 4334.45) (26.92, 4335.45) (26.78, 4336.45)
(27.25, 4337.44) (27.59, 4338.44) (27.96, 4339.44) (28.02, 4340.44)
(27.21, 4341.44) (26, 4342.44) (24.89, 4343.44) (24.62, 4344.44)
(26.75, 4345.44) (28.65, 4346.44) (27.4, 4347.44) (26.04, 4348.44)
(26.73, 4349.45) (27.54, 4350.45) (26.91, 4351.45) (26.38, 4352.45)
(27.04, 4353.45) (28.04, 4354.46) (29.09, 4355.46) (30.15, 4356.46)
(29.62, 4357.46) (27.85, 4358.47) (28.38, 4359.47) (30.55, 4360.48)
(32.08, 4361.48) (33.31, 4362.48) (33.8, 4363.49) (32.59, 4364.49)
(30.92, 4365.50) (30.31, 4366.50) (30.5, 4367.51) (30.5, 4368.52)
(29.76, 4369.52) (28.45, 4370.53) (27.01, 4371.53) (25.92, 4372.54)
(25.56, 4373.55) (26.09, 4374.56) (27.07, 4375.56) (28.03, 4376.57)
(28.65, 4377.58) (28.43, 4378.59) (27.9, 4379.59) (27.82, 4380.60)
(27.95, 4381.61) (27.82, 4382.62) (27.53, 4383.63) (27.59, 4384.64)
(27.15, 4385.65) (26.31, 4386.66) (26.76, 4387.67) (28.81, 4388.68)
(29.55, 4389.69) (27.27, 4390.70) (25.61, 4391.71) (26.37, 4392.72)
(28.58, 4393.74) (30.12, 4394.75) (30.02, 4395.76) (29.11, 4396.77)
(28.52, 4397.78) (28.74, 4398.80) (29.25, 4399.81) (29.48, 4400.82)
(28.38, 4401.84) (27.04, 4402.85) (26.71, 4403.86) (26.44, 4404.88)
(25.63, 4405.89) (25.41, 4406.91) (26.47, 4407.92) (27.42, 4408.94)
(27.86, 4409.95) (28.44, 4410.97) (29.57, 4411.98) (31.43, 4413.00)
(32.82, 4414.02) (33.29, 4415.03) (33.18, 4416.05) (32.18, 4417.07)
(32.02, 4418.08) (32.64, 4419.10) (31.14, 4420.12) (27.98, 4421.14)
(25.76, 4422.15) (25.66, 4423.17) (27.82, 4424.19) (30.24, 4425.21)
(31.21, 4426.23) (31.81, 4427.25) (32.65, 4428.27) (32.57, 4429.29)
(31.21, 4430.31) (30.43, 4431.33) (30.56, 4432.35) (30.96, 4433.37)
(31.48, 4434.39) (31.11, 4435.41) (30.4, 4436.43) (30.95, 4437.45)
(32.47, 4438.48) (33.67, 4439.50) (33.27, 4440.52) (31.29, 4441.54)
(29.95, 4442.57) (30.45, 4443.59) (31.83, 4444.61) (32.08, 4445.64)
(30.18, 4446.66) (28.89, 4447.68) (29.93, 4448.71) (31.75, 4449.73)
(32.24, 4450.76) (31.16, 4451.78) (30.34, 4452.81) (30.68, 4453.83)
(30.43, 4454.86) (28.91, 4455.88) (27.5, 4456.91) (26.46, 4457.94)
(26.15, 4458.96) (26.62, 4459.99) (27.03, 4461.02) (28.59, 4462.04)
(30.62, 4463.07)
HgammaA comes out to -3.3 Angstrom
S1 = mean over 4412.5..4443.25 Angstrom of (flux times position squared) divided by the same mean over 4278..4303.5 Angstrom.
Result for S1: 1.4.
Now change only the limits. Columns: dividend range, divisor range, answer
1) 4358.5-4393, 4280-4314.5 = 1.35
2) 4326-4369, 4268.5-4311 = 1.26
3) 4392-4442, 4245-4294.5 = 1.29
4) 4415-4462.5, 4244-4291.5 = 1.33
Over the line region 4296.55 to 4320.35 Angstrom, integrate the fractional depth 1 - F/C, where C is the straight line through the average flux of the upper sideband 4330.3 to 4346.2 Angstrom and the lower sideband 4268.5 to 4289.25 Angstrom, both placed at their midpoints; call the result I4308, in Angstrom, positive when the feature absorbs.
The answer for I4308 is 3.3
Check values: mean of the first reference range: 24.2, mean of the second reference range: 27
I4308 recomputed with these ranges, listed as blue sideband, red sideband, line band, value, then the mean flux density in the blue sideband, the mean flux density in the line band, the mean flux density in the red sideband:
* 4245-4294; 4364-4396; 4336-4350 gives 0.1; 24.7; 26.9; 28.2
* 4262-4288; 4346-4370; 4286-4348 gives 6.7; 24.5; 24.1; 29.3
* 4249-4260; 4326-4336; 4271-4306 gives 3.9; 26.1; 23.3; 26.3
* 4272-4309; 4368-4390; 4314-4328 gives -0.3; 22.9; 25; 27.7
